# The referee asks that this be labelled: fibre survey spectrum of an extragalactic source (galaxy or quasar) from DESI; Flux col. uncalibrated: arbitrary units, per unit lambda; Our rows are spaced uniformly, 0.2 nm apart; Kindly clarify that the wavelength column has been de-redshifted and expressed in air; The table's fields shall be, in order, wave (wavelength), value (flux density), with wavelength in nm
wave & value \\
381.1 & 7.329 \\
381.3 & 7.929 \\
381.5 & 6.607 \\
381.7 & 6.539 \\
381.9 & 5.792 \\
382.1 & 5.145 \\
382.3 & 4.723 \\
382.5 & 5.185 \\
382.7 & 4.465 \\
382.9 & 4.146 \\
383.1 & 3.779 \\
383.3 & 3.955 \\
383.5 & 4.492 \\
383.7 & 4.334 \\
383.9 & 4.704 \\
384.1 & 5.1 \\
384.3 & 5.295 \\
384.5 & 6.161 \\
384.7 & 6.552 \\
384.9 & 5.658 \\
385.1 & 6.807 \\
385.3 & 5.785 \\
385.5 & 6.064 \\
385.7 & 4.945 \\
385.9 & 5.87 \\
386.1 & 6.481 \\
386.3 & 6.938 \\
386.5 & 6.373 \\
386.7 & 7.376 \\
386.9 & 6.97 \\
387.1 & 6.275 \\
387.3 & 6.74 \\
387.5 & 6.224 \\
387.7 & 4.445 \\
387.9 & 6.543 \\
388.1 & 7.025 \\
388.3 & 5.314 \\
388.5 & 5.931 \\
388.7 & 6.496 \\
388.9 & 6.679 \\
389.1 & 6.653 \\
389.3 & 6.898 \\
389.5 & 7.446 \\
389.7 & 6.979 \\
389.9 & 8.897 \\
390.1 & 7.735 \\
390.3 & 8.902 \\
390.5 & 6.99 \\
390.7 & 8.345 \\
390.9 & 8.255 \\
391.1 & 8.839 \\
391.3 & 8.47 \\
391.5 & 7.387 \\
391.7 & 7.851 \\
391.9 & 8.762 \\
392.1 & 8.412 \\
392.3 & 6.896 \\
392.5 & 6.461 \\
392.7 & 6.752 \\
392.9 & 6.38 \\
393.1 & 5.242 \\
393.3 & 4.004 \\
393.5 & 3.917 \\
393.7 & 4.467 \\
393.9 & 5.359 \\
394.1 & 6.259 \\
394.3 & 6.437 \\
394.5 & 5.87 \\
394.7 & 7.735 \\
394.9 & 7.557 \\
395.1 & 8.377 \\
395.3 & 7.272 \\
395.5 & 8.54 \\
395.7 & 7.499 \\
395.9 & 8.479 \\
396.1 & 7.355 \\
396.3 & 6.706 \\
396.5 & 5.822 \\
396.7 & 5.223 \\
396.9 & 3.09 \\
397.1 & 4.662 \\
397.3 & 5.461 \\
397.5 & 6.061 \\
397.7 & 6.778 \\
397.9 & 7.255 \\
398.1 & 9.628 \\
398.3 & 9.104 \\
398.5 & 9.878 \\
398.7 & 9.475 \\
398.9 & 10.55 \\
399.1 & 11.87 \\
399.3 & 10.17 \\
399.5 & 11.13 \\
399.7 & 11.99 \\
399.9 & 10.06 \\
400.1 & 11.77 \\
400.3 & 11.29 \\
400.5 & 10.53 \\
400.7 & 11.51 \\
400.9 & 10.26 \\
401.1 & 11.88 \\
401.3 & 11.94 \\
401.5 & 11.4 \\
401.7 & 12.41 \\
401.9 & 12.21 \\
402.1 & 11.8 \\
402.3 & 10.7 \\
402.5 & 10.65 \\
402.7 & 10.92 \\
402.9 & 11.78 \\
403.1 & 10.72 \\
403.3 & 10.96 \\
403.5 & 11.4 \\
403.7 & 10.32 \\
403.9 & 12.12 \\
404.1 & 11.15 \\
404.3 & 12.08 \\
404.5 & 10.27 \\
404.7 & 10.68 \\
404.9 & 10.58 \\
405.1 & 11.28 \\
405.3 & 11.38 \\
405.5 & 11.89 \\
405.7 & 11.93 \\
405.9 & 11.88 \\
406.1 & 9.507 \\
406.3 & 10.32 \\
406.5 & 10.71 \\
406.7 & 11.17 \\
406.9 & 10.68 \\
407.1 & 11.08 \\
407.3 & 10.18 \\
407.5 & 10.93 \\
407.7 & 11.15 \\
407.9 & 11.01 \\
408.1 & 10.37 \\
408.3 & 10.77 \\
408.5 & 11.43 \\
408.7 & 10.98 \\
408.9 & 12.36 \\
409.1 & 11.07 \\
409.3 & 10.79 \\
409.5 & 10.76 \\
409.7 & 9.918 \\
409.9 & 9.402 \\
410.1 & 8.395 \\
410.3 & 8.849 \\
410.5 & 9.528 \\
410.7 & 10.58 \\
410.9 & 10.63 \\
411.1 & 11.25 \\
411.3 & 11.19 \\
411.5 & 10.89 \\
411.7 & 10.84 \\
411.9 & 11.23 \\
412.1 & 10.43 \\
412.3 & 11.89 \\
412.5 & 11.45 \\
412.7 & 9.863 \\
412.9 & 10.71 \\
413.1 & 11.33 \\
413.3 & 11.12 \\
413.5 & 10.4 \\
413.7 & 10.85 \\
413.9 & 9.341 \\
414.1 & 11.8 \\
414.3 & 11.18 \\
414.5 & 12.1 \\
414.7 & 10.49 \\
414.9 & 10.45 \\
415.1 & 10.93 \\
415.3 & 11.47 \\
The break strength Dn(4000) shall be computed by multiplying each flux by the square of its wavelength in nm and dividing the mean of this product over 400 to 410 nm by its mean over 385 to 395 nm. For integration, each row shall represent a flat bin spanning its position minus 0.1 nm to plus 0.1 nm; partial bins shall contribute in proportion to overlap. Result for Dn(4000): 1.8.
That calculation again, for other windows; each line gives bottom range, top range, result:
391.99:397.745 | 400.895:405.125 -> 1.86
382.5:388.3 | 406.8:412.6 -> 2.12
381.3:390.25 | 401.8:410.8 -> 2.00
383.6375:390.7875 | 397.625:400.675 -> 1.67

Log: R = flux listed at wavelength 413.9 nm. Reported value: 9.341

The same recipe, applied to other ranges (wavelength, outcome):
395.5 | 8.54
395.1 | 8.377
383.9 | 4.704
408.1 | 10.37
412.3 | 11.89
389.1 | 6.653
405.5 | 11.89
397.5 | 6.061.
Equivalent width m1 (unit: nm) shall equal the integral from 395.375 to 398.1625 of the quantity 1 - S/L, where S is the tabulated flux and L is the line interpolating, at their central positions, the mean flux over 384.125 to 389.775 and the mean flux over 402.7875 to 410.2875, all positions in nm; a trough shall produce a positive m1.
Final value 0.65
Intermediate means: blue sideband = 6.3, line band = 6.58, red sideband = 10.9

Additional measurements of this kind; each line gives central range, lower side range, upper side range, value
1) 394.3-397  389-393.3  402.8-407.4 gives 0.54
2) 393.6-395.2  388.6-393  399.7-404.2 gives 0.42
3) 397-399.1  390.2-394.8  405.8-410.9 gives 0.03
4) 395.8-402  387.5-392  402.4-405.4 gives 0.39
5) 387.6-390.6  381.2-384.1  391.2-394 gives -0.43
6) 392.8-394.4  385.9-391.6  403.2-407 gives 0.58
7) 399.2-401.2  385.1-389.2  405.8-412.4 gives -0.49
